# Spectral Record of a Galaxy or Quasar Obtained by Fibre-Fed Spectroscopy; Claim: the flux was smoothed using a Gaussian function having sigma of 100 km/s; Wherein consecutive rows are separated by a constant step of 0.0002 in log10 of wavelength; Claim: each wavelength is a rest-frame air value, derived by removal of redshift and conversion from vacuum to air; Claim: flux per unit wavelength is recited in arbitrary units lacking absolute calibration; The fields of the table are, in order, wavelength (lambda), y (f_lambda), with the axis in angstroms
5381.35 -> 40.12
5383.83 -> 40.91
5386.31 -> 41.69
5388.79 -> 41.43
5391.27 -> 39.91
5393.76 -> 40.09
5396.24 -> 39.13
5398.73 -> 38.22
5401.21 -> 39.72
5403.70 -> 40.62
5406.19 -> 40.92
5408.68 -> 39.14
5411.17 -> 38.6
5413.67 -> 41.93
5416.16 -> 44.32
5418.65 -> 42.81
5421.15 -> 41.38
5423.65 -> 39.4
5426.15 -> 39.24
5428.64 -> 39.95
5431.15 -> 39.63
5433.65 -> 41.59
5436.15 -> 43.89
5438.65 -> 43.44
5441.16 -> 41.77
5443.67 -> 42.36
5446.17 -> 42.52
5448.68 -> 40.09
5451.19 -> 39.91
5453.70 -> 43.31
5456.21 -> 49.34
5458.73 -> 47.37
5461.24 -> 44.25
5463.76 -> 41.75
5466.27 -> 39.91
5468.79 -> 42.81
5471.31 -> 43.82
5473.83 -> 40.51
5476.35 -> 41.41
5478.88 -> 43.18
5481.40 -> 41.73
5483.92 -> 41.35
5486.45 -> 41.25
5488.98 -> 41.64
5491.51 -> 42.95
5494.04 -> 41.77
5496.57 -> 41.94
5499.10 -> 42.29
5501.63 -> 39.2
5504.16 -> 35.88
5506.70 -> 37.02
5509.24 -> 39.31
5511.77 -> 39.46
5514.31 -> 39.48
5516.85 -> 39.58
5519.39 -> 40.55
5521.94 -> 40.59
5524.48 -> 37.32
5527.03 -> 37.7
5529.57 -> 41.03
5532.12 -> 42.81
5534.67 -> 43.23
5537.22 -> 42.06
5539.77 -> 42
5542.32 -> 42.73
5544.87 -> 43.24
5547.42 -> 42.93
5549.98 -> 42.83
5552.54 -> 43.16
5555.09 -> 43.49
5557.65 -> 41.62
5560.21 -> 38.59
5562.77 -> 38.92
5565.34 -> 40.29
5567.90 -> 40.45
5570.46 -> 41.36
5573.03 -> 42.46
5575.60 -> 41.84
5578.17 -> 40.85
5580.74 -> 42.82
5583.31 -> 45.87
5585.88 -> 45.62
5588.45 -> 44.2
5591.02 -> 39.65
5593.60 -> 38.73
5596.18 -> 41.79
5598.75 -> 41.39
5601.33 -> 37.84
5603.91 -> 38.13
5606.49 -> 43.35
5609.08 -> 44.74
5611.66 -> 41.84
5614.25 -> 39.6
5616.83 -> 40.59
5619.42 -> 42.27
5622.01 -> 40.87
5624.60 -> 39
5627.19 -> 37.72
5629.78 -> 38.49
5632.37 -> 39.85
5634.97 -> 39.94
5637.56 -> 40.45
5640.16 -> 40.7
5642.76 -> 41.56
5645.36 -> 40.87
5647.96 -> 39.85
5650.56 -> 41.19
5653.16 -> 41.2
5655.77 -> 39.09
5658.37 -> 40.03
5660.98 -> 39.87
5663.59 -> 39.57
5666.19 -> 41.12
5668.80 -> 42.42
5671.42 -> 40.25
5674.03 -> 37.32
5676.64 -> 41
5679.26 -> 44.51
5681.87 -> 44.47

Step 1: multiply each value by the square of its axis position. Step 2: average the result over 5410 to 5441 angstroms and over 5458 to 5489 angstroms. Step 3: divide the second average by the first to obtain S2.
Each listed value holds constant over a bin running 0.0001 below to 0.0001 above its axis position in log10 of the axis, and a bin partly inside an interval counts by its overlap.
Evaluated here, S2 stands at 1.04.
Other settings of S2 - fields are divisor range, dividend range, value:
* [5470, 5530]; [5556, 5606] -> 1.05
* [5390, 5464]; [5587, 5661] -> 1.05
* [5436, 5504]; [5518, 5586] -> 1.01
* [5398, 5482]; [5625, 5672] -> 1.04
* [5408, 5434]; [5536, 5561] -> 1.09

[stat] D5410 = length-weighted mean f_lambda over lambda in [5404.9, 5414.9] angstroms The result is 40.1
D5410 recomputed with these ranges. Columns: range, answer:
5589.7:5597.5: 40.1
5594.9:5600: 41.7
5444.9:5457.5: 43.1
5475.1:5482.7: 42.1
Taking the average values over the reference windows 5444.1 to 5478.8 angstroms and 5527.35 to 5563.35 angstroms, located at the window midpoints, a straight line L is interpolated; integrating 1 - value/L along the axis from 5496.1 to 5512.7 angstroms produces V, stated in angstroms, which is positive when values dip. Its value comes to 1.3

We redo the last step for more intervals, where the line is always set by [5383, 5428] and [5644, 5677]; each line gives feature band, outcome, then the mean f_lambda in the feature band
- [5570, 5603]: -1.23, 41.8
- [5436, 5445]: -0.50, 42.8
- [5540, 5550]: -0.61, 42.9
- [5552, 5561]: -0.31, 41.8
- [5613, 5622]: -0.12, 40.8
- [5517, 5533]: 0.20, 39.9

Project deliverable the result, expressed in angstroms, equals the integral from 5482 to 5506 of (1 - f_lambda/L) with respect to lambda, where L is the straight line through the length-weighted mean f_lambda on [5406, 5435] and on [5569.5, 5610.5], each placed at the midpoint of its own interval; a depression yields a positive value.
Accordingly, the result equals 0.2 angstroms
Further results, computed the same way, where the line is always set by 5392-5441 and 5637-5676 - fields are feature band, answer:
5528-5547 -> -0.9 angstroms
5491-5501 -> -0.3 angstroms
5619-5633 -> 0.3 angstroms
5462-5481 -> -0.6 angstroms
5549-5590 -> -1.6 angstroms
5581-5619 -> -1.2 angstroms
